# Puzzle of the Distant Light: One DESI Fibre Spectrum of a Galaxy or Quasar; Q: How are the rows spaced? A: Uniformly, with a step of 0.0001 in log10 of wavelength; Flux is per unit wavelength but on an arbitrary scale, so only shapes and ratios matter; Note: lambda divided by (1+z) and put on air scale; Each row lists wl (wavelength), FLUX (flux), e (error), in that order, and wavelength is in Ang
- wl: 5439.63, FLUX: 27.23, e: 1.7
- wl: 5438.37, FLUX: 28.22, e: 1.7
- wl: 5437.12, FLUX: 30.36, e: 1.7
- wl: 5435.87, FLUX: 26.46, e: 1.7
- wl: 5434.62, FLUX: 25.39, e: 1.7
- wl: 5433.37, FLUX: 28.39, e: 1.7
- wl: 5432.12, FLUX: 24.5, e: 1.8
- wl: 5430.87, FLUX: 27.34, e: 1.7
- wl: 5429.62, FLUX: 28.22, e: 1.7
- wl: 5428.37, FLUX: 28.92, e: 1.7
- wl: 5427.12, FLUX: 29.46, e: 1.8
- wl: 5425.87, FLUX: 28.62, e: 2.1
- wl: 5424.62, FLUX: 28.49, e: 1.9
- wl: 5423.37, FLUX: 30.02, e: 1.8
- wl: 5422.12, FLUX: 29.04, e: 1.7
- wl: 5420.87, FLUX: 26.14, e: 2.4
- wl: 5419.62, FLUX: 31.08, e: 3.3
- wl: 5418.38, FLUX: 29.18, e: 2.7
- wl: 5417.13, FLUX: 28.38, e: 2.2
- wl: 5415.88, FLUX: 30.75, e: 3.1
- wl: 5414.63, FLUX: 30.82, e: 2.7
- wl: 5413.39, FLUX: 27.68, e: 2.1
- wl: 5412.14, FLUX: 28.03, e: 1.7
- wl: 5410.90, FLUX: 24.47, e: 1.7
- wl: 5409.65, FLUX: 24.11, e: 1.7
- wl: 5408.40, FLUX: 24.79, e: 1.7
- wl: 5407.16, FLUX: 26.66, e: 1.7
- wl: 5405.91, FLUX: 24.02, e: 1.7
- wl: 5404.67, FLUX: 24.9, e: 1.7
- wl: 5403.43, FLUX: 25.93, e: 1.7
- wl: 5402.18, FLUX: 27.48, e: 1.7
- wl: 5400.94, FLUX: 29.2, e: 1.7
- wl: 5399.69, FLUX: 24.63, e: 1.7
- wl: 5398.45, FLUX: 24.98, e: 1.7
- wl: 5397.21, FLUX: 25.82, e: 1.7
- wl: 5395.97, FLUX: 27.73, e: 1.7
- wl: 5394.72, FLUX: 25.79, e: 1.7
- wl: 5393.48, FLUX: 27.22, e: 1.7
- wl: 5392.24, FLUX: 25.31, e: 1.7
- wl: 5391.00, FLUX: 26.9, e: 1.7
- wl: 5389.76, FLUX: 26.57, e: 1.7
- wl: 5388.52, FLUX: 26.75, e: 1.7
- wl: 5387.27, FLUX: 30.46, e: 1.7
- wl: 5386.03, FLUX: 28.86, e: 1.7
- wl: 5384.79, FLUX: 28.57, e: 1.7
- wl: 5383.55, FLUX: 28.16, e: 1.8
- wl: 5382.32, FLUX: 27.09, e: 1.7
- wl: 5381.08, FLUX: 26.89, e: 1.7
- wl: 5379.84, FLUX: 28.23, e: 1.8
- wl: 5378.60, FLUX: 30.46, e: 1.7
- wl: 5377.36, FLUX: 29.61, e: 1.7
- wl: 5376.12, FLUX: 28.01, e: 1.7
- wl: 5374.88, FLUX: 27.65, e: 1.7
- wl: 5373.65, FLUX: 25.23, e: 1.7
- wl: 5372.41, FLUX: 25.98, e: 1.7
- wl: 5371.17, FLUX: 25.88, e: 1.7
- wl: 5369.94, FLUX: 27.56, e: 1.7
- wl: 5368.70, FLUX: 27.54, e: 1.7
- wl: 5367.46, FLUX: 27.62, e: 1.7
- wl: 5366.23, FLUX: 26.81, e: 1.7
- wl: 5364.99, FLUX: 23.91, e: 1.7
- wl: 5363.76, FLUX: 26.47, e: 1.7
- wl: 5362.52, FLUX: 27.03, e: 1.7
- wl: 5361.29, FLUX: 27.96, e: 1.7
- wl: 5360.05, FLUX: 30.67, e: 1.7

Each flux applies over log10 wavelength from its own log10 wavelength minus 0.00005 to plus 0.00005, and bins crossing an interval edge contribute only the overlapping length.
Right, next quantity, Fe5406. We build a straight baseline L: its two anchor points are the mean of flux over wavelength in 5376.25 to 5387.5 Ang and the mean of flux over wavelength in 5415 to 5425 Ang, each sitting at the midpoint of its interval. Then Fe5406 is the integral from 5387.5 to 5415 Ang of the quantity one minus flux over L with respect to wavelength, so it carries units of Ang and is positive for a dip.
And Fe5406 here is 2.4 Ang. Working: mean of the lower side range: 28.6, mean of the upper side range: 29.2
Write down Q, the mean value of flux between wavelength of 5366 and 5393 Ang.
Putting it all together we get 27.6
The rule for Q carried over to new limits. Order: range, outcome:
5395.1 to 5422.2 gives 27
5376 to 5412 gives 26.9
